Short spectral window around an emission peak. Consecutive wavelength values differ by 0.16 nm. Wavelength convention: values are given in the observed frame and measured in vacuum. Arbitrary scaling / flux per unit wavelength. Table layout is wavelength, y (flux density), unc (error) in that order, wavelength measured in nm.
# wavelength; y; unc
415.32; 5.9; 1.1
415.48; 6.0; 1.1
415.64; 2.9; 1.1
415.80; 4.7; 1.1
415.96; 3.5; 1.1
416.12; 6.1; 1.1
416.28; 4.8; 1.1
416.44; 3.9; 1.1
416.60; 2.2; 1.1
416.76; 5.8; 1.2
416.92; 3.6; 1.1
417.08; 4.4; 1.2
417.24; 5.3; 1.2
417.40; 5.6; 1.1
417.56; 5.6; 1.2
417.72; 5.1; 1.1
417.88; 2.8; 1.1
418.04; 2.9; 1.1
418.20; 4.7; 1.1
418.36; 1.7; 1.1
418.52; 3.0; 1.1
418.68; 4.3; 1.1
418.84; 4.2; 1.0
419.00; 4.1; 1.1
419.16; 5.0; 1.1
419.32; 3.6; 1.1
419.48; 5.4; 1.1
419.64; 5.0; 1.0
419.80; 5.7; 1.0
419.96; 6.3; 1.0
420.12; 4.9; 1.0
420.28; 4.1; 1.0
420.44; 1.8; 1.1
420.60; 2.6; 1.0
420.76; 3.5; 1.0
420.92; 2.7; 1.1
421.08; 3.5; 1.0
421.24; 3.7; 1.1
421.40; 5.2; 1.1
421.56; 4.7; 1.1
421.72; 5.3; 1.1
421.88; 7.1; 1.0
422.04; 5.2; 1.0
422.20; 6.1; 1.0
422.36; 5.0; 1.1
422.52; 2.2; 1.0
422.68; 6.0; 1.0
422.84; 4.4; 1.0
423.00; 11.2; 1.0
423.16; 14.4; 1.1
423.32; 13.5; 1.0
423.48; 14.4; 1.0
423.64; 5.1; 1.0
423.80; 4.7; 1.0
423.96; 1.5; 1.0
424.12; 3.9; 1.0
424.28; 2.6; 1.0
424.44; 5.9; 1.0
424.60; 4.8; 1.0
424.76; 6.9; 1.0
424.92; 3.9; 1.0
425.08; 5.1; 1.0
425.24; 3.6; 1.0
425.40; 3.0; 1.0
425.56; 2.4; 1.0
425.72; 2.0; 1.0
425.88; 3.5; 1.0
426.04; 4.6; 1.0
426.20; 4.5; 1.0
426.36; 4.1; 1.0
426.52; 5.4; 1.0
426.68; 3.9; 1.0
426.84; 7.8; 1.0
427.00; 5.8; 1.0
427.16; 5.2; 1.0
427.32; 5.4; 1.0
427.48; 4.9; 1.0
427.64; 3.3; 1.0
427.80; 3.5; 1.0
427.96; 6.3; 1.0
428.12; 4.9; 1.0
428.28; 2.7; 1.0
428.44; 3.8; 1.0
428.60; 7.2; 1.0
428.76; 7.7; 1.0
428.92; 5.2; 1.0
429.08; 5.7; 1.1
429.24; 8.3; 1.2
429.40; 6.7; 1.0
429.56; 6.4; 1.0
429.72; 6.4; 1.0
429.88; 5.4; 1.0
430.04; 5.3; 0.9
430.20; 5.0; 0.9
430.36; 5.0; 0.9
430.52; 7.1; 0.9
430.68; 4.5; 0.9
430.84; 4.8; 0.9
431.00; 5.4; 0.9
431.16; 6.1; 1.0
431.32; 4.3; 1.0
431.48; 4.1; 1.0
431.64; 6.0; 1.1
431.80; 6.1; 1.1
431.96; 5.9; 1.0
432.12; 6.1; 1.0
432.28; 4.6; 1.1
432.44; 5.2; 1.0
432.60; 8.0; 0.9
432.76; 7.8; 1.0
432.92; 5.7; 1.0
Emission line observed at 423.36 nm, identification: [O II]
